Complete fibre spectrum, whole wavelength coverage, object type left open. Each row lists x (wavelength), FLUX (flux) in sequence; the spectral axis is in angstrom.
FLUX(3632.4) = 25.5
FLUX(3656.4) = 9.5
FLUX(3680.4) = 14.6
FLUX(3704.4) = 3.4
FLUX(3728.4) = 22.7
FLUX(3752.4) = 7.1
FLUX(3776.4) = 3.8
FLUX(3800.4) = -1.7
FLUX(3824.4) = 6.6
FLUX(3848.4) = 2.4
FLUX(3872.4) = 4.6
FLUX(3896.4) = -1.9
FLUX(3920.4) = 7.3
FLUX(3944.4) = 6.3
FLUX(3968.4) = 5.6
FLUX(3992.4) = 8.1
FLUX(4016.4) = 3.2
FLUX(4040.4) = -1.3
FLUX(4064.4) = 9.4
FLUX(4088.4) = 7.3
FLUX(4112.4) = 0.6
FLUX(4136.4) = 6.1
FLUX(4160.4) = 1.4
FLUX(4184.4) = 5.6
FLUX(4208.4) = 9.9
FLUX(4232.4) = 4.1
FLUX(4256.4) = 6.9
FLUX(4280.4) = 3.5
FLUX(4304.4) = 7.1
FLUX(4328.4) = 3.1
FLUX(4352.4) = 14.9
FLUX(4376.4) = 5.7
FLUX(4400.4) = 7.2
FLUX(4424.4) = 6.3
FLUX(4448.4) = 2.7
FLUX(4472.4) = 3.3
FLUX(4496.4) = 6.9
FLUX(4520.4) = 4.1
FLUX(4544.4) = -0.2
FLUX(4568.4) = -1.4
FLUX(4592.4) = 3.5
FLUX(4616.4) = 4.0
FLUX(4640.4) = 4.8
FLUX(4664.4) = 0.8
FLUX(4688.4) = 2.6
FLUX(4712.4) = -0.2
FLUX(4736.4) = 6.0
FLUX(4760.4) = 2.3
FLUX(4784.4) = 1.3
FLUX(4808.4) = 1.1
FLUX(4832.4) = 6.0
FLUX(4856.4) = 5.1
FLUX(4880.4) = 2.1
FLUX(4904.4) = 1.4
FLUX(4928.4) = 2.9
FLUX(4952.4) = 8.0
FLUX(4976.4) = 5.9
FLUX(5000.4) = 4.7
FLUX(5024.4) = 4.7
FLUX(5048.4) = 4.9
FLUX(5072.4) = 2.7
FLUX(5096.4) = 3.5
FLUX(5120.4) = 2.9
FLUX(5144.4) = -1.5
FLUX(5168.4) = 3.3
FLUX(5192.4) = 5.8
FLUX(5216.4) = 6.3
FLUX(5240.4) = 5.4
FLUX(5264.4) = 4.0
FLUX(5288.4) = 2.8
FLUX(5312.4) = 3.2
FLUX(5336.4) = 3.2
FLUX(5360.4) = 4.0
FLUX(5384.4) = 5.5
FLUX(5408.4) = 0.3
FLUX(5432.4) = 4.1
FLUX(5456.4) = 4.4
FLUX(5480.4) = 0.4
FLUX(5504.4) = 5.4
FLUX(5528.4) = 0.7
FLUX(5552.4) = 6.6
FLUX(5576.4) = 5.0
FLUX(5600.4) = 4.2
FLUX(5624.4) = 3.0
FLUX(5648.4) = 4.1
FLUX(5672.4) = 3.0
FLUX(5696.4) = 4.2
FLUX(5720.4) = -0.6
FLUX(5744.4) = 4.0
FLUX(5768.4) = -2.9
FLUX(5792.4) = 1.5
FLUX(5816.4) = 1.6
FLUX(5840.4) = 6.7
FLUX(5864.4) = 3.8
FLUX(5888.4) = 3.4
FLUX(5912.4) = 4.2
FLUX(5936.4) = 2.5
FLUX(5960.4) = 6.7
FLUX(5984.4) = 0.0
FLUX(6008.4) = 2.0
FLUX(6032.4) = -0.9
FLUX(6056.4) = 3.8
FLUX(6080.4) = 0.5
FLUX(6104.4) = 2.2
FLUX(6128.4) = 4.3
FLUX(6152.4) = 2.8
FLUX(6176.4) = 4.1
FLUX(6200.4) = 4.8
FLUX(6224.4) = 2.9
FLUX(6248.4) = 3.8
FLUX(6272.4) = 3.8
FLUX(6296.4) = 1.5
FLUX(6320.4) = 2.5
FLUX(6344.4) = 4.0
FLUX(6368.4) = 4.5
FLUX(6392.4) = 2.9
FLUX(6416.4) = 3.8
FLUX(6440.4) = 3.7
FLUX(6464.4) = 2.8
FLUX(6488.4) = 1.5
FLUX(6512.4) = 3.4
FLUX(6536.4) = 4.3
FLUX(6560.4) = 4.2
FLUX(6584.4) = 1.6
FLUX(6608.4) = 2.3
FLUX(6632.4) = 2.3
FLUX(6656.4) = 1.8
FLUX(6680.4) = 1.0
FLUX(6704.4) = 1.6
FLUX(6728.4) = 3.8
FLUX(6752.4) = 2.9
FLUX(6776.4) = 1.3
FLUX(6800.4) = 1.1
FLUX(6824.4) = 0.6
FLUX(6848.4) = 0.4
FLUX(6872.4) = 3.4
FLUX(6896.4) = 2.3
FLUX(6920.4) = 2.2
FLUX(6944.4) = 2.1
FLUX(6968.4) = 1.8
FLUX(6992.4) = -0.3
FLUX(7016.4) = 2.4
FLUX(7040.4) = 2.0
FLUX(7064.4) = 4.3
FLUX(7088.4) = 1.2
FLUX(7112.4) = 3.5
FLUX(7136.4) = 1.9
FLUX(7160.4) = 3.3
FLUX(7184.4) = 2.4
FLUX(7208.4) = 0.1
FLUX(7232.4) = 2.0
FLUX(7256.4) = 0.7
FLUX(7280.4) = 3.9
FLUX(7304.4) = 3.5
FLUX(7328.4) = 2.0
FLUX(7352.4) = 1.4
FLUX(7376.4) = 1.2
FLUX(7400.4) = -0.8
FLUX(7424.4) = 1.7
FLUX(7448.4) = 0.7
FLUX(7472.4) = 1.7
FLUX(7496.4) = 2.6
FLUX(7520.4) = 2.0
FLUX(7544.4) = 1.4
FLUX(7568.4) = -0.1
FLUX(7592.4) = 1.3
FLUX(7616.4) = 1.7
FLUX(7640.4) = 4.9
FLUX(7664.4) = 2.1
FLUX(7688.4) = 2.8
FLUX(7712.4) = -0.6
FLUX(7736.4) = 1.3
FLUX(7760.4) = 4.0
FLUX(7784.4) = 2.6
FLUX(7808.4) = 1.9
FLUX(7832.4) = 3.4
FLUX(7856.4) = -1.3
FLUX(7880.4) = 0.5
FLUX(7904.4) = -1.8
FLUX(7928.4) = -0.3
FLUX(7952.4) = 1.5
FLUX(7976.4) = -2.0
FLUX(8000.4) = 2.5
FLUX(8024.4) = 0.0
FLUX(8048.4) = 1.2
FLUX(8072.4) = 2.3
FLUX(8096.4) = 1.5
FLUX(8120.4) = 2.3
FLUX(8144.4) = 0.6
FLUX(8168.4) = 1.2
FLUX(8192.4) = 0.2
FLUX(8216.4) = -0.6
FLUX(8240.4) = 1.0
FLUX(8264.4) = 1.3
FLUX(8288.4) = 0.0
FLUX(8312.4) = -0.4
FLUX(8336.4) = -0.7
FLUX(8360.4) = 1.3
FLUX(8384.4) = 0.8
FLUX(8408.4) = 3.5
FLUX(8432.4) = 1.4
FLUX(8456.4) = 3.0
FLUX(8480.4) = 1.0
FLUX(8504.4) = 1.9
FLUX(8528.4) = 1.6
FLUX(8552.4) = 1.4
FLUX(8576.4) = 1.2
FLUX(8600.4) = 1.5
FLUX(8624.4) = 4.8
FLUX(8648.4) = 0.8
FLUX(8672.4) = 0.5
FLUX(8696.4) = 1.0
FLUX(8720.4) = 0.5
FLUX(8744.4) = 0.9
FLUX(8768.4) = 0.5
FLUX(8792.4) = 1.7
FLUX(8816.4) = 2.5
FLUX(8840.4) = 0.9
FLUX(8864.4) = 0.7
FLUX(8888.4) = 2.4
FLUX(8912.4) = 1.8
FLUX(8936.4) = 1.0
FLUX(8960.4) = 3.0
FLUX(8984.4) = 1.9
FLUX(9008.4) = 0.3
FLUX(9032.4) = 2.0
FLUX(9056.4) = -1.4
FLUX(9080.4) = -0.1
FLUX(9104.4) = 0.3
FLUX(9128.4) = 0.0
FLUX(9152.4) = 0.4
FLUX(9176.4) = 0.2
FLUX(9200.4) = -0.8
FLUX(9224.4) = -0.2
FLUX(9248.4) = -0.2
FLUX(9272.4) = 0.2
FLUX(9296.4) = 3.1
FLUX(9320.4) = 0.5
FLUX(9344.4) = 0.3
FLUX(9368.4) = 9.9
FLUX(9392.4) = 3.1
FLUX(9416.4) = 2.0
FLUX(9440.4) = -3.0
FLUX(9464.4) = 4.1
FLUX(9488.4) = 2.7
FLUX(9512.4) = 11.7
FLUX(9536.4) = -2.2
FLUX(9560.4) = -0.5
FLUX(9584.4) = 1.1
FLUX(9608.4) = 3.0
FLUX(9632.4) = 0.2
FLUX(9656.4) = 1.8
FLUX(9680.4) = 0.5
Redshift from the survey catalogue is 1.55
